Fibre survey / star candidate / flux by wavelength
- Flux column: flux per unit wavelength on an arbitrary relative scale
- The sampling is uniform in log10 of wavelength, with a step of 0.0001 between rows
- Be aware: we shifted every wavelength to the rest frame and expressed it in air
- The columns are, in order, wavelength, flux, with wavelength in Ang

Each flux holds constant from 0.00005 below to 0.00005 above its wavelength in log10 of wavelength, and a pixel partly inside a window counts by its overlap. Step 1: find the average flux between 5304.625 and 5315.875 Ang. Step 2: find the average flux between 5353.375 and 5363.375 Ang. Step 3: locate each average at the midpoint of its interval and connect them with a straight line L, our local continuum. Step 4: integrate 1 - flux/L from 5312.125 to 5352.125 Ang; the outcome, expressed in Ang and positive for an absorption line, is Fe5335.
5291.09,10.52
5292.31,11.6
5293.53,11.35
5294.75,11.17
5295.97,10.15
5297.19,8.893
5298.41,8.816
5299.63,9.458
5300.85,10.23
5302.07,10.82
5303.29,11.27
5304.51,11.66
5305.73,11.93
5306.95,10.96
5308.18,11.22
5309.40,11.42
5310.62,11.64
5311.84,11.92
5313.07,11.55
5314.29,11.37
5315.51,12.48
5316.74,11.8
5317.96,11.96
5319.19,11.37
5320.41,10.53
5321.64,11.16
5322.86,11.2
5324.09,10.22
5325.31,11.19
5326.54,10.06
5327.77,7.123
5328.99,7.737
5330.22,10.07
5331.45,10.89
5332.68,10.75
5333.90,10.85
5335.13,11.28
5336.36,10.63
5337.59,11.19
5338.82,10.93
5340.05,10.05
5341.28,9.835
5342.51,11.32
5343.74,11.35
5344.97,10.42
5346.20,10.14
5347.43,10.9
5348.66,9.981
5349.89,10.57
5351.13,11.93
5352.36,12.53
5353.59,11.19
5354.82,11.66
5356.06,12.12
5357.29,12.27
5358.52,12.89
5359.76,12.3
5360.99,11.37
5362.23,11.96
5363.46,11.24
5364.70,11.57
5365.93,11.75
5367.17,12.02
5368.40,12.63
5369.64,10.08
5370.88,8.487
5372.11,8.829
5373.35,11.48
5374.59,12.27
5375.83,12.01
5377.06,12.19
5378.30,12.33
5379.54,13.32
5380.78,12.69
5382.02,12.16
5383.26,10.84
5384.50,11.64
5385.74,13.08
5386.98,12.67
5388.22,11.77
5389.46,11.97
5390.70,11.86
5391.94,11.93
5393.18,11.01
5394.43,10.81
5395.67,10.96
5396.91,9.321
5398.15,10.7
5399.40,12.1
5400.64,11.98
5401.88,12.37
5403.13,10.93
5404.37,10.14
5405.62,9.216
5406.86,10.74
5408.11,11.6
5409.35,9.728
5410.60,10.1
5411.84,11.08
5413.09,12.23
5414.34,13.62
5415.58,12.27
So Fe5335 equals 3.5 Ang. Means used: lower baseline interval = 11.6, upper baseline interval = 12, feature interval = 10.7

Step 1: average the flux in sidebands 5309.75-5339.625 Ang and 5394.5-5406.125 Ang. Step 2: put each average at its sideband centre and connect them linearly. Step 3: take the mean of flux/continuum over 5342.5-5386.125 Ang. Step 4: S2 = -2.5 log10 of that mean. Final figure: -0.07 mag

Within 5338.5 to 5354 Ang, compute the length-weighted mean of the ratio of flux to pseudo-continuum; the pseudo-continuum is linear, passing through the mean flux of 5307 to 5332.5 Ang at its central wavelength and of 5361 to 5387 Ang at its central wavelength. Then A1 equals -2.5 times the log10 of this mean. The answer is 0.04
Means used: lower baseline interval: 10.8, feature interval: 10.9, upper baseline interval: 11.6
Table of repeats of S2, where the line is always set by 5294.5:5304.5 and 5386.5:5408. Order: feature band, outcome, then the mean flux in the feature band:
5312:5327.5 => -0.08 mag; 11.2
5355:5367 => -0.11 mag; 11.9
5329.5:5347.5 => -0.01 mag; 10.7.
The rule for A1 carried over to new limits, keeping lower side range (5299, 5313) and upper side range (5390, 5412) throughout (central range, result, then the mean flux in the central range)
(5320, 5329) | 0.11 mag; 10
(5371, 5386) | -0.08 mag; 11.8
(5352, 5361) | -0.10 mag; 12.1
